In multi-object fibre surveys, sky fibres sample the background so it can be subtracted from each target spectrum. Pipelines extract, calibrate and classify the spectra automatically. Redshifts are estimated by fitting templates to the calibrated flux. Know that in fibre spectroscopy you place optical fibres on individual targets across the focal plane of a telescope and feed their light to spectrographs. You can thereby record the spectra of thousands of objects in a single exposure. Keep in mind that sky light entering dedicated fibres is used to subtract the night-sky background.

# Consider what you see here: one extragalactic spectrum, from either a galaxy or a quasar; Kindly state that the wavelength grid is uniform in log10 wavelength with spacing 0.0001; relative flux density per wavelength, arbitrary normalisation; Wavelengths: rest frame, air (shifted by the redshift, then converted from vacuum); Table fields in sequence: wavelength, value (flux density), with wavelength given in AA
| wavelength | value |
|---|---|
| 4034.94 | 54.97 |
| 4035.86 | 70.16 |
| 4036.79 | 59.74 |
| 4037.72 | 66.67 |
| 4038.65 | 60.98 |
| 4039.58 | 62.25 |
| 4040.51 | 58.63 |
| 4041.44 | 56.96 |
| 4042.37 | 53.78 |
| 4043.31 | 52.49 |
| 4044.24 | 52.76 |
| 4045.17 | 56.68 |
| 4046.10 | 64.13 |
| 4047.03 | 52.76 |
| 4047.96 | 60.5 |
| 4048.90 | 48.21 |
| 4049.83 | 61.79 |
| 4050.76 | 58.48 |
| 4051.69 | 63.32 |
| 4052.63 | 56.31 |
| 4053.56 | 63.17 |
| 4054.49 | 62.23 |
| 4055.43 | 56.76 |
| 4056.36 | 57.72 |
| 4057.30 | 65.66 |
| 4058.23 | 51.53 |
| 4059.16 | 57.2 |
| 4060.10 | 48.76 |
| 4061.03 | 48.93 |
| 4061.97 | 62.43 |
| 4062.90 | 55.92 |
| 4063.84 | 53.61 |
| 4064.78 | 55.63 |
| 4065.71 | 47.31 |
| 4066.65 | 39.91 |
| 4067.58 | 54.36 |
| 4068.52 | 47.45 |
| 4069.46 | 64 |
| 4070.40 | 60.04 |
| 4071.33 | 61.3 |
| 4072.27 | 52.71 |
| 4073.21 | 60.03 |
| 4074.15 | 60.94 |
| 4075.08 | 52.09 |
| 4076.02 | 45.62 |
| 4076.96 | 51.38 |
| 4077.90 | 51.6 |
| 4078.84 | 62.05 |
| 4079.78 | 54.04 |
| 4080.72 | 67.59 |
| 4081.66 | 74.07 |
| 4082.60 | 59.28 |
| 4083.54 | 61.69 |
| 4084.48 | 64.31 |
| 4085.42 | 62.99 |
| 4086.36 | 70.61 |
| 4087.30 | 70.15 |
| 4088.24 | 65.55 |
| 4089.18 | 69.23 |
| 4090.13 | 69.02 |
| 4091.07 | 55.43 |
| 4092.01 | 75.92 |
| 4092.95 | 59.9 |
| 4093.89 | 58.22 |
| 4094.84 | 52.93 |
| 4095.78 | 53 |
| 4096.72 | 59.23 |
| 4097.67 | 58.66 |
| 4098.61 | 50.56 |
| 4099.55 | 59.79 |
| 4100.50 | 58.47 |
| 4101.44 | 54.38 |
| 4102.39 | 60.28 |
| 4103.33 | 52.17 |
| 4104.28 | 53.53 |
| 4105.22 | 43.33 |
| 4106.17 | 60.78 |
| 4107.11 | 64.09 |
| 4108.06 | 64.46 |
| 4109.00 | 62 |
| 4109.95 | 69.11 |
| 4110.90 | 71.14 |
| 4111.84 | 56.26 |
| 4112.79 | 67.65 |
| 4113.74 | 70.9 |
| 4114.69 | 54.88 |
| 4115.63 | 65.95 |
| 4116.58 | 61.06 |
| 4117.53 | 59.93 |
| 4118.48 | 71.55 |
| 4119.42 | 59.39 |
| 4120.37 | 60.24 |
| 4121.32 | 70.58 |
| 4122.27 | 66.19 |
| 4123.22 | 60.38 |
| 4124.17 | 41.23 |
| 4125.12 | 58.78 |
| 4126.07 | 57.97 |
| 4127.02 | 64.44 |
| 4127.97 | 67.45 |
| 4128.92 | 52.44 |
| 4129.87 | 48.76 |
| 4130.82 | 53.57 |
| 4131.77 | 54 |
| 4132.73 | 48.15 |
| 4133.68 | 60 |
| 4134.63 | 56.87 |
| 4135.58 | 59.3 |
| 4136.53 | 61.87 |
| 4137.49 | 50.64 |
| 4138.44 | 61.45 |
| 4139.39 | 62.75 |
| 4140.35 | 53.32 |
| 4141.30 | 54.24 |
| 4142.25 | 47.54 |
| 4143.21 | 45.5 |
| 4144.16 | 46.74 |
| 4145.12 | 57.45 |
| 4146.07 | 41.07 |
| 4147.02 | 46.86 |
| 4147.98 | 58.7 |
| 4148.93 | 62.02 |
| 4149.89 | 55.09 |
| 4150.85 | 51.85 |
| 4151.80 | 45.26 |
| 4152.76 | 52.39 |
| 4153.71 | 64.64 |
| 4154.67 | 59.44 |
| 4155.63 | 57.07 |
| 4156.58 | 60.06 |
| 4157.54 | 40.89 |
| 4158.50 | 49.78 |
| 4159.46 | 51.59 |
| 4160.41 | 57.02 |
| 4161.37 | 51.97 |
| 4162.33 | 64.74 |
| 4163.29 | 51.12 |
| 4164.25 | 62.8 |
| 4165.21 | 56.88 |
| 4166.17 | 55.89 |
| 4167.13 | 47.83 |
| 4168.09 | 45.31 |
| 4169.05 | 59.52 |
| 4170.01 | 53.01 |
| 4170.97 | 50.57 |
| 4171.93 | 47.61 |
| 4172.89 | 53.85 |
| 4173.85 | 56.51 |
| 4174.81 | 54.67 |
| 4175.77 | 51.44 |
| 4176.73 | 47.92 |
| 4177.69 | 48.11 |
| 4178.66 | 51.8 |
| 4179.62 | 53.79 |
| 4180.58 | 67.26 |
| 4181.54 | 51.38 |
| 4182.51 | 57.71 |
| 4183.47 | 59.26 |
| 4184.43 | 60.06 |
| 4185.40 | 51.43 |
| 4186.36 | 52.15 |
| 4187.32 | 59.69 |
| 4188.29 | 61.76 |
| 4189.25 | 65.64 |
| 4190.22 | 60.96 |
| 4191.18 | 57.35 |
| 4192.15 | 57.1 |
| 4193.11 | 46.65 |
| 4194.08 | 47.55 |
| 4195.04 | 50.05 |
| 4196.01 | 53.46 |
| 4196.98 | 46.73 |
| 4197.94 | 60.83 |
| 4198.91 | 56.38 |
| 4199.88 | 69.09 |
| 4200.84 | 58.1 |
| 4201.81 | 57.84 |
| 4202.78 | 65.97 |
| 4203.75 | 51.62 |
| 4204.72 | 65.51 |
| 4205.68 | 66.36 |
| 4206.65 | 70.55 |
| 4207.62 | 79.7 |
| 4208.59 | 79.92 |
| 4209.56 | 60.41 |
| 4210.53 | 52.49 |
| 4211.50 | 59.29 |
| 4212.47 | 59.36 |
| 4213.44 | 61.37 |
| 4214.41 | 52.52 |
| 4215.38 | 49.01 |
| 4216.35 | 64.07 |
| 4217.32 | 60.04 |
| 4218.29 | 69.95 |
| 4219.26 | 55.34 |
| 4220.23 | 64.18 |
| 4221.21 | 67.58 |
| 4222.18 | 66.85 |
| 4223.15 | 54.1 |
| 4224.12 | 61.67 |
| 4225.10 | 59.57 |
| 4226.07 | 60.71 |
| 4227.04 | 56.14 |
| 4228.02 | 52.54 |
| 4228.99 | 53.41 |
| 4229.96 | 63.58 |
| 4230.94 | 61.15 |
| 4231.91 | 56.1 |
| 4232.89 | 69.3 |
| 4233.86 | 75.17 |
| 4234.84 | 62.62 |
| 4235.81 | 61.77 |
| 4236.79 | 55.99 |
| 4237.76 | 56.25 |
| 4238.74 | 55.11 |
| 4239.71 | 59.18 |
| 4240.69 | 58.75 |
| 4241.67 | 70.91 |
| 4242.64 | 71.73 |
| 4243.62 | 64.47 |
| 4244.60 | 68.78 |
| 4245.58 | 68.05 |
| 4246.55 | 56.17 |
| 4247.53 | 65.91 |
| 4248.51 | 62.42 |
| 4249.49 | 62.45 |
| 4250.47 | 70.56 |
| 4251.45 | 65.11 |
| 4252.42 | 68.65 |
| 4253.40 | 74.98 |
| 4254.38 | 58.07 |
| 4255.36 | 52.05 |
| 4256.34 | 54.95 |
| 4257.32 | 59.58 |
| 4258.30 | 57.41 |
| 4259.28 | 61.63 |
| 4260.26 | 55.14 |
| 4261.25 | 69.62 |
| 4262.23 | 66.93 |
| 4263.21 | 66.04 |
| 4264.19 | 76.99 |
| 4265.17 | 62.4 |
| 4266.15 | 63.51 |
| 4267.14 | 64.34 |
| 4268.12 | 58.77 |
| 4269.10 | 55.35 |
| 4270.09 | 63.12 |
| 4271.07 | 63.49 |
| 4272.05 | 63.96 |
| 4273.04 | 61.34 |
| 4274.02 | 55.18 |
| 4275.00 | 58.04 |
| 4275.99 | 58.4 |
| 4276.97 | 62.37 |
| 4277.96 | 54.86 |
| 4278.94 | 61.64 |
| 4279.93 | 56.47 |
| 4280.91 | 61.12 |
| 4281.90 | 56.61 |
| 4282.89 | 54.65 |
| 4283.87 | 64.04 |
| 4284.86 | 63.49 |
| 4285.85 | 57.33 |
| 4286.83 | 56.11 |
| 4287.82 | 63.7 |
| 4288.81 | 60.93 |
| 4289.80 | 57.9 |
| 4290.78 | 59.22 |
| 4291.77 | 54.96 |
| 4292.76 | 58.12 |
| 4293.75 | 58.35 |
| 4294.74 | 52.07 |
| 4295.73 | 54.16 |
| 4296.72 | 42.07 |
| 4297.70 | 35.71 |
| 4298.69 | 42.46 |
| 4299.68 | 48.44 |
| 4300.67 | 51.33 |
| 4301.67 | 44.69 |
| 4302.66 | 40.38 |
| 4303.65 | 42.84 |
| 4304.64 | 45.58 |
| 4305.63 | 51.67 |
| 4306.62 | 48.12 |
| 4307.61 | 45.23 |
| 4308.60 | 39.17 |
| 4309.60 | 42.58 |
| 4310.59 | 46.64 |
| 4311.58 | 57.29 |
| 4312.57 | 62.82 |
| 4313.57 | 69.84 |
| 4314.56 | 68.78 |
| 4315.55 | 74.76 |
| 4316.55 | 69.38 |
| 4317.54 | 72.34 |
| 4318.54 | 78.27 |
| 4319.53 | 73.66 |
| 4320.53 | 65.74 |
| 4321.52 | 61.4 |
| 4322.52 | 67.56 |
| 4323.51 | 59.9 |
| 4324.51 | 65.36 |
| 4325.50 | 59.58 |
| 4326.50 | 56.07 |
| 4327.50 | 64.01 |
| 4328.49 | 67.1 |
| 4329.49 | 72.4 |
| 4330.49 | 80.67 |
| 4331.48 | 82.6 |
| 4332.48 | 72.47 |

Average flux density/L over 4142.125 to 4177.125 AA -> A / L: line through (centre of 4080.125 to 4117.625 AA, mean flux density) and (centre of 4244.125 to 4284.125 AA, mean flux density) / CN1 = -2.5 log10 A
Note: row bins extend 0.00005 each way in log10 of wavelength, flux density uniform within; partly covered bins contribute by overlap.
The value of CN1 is 0.164 mag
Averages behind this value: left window 61.7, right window 62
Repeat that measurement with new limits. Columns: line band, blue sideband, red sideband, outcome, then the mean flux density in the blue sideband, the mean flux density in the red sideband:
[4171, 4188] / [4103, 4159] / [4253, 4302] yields 0.06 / 57.2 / 58.3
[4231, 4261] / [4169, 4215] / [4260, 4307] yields -0.10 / 57.5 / 56.8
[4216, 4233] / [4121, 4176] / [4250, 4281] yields -0.02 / 54.8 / 62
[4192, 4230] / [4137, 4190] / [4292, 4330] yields -0.09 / 54.3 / 56.7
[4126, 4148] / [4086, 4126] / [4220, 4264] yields 0.13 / 61.1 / 62.4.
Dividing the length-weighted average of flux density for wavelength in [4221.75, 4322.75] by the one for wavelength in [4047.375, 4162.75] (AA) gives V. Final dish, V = 1.03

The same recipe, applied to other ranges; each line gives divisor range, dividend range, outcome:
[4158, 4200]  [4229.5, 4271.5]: 1.15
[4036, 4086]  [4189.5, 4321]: 1.04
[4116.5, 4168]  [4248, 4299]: 1.07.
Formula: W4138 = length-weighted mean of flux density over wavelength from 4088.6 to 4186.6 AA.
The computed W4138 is 56.7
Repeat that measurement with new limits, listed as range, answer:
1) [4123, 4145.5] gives 55.1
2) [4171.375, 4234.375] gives 58.8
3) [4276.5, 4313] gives 52.8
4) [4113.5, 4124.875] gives 61.6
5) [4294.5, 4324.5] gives 55.4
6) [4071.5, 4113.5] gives 60.2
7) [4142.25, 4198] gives 54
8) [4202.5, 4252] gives 62.4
